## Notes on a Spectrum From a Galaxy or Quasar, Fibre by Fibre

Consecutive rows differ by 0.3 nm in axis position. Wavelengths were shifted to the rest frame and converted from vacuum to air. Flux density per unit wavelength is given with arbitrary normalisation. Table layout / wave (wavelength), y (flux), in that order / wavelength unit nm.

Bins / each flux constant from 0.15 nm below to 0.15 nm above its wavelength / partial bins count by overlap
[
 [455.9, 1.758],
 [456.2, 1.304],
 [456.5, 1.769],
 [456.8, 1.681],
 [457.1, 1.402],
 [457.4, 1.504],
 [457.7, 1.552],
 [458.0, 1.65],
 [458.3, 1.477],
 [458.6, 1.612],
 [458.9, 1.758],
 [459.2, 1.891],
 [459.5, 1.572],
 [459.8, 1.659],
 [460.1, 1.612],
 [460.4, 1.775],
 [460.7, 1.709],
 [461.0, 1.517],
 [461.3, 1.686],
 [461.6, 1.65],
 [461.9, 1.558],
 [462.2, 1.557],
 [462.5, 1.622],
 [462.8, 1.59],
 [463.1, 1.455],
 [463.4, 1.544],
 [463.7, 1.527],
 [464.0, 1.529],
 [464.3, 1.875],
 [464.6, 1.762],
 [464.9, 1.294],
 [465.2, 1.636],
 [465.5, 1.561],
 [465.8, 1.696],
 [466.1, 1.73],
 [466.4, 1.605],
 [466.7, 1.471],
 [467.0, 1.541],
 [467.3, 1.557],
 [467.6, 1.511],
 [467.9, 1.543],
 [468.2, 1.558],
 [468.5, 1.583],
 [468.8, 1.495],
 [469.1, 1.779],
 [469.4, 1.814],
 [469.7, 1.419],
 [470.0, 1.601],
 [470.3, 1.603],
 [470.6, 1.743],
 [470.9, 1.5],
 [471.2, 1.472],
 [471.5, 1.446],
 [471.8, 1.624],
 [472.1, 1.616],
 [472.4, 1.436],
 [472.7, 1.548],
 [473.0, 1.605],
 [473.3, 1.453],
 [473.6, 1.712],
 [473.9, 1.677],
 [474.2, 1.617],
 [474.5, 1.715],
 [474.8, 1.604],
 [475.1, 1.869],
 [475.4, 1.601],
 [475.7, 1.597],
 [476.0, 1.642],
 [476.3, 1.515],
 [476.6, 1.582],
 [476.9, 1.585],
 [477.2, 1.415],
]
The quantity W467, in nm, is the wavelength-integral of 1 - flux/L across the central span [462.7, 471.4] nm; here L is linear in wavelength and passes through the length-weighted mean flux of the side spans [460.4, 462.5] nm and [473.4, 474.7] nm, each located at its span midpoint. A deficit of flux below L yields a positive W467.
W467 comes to 0.313 nm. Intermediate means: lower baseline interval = 1.63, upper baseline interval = 1.67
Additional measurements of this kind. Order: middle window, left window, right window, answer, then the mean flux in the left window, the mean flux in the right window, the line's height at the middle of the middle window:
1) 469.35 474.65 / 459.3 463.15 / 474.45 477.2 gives 0.115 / 1.62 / 1.62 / 1.62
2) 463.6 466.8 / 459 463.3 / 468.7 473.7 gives 0.001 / 1.63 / 1.58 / 1.61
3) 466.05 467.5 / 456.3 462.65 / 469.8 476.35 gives 0.040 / 1.63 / 1.6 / 1.61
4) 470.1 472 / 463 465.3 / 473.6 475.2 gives 0.101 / 1.58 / 1.69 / 1.66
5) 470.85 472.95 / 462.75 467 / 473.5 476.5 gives 0.139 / 1.59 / 1.65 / 1.63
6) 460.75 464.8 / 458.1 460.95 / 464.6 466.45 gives 0.066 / 1.67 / 1.6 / 1.63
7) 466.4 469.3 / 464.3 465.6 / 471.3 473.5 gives 0.014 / 1.6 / 1.54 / 1.57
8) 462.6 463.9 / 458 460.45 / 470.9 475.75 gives 0.089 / 1.66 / 1.6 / 1.64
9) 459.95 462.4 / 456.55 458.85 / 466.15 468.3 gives -0.108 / 1.57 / 1.55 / 1.56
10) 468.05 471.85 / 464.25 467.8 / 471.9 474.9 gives 0.025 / 1.59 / 1.6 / 1.6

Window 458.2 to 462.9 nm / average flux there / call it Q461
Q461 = 1.64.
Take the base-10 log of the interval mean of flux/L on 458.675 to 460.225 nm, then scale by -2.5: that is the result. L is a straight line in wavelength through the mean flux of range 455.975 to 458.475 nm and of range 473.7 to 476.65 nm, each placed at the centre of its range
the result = -0.090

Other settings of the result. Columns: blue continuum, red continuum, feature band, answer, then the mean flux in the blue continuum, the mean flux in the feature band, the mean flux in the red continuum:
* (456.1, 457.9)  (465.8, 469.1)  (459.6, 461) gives -0.08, 1.54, 1.67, 1.58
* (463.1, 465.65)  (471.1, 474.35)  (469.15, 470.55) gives -0.04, 1.58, 1.63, 1.57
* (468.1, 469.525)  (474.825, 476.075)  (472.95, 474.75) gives 0.02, 1.65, 1.63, 1.67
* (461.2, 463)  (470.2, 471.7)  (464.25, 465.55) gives -0.02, 1.6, 1.61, 1.55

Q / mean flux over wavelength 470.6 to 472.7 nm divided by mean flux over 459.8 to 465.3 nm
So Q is 0.95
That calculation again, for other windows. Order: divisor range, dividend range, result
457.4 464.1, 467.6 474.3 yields 0.98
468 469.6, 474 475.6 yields 1.03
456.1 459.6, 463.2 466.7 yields 1.00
